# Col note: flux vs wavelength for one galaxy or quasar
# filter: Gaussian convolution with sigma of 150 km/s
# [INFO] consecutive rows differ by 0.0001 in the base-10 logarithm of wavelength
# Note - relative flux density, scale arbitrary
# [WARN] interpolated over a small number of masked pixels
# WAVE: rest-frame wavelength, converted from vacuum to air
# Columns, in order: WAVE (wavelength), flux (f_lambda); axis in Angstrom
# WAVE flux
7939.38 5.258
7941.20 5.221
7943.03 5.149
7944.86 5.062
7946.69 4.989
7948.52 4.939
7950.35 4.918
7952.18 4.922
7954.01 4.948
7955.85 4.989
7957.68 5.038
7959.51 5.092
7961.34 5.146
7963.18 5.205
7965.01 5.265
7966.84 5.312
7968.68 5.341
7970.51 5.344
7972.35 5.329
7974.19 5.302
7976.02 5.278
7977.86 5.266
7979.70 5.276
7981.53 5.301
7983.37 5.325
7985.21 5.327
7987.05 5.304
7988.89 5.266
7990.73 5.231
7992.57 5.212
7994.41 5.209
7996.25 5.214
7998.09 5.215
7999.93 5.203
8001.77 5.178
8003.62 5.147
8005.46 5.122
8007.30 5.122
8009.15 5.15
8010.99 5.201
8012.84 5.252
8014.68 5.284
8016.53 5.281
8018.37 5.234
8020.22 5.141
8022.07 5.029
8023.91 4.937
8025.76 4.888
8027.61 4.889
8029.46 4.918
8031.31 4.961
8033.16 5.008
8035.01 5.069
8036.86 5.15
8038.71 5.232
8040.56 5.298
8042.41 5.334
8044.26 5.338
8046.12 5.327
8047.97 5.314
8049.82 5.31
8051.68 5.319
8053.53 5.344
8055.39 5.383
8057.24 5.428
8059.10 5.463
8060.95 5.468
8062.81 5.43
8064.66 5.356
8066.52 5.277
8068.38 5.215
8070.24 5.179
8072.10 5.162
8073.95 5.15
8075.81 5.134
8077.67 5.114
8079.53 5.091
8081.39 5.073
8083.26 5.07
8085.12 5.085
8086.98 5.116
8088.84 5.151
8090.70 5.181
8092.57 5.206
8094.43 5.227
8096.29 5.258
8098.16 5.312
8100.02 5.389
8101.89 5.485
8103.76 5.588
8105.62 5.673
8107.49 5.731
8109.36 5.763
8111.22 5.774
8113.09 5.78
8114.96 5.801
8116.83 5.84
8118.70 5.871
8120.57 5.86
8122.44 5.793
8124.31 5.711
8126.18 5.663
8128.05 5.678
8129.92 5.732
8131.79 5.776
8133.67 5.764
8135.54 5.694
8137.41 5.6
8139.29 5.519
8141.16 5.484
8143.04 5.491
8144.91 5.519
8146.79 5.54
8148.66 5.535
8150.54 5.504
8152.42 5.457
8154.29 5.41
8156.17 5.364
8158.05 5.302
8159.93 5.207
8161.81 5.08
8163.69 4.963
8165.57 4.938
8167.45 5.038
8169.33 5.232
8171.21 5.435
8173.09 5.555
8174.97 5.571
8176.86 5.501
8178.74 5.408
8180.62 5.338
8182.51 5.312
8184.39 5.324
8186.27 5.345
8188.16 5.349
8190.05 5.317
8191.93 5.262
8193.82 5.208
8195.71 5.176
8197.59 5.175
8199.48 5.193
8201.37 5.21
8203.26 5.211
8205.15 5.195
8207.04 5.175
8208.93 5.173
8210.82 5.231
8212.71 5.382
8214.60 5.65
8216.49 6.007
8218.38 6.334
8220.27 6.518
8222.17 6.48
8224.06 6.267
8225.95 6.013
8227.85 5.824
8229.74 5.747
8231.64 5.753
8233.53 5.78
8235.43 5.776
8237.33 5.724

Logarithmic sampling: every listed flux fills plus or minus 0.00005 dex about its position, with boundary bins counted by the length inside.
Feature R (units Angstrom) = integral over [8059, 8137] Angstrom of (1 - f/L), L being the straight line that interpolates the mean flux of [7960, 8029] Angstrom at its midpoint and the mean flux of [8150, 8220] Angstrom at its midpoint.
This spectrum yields -2.5 Angstrom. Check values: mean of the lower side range 5.21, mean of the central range 5.46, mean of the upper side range 5.35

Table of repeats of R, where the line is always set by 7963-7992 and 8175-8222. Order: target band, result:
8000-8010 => 0.3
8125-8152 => -1.0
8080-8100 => 0.7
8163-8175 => 0.4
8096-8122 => -1.4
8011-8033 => 1.0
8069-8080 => 0.4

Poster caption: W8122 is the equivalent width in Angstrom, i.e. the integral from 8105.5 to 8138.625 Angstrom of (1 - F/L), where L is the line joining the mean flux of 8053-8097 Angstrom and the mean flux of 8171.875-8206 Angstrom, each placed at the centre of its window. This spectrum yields -3.0 Angstrom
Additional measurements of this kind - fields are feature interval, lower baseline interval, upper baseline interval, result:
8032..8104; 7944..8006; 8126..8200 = 0.5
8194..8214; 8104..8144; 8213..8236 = 2.4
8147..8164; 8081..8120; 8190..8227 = 0.5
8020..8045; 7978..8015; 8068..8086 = 0.5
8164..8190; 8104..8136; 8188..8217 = 0.5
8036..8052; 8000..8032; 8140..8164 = -0.4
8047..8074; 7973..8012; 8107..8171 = 0.2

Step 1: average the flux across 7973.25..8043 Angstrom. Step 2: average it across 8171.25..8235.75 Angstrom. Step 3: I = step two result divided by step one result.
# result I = 1.07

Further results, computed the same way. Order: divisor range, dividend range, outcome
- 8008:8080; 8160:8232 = 1.05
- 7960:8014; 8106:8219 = 1.04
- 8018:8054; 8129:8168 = 1.05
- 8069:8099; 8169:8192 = 1.05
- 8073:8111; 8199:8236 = 1.08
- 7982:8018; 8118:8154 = 1.08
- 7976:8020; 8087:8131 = 1.07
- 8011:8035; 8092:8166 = 1.09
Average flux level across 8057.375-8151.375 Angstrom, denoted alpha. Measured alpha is 5.47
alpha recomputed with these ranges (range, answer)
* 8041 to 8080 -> 5.3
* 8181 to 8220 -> 5.38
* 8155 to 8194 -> 5.29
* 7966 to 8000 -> 5.28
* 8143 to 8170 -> 5.3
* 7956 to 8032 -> 5.19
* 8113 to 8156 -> 5.65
